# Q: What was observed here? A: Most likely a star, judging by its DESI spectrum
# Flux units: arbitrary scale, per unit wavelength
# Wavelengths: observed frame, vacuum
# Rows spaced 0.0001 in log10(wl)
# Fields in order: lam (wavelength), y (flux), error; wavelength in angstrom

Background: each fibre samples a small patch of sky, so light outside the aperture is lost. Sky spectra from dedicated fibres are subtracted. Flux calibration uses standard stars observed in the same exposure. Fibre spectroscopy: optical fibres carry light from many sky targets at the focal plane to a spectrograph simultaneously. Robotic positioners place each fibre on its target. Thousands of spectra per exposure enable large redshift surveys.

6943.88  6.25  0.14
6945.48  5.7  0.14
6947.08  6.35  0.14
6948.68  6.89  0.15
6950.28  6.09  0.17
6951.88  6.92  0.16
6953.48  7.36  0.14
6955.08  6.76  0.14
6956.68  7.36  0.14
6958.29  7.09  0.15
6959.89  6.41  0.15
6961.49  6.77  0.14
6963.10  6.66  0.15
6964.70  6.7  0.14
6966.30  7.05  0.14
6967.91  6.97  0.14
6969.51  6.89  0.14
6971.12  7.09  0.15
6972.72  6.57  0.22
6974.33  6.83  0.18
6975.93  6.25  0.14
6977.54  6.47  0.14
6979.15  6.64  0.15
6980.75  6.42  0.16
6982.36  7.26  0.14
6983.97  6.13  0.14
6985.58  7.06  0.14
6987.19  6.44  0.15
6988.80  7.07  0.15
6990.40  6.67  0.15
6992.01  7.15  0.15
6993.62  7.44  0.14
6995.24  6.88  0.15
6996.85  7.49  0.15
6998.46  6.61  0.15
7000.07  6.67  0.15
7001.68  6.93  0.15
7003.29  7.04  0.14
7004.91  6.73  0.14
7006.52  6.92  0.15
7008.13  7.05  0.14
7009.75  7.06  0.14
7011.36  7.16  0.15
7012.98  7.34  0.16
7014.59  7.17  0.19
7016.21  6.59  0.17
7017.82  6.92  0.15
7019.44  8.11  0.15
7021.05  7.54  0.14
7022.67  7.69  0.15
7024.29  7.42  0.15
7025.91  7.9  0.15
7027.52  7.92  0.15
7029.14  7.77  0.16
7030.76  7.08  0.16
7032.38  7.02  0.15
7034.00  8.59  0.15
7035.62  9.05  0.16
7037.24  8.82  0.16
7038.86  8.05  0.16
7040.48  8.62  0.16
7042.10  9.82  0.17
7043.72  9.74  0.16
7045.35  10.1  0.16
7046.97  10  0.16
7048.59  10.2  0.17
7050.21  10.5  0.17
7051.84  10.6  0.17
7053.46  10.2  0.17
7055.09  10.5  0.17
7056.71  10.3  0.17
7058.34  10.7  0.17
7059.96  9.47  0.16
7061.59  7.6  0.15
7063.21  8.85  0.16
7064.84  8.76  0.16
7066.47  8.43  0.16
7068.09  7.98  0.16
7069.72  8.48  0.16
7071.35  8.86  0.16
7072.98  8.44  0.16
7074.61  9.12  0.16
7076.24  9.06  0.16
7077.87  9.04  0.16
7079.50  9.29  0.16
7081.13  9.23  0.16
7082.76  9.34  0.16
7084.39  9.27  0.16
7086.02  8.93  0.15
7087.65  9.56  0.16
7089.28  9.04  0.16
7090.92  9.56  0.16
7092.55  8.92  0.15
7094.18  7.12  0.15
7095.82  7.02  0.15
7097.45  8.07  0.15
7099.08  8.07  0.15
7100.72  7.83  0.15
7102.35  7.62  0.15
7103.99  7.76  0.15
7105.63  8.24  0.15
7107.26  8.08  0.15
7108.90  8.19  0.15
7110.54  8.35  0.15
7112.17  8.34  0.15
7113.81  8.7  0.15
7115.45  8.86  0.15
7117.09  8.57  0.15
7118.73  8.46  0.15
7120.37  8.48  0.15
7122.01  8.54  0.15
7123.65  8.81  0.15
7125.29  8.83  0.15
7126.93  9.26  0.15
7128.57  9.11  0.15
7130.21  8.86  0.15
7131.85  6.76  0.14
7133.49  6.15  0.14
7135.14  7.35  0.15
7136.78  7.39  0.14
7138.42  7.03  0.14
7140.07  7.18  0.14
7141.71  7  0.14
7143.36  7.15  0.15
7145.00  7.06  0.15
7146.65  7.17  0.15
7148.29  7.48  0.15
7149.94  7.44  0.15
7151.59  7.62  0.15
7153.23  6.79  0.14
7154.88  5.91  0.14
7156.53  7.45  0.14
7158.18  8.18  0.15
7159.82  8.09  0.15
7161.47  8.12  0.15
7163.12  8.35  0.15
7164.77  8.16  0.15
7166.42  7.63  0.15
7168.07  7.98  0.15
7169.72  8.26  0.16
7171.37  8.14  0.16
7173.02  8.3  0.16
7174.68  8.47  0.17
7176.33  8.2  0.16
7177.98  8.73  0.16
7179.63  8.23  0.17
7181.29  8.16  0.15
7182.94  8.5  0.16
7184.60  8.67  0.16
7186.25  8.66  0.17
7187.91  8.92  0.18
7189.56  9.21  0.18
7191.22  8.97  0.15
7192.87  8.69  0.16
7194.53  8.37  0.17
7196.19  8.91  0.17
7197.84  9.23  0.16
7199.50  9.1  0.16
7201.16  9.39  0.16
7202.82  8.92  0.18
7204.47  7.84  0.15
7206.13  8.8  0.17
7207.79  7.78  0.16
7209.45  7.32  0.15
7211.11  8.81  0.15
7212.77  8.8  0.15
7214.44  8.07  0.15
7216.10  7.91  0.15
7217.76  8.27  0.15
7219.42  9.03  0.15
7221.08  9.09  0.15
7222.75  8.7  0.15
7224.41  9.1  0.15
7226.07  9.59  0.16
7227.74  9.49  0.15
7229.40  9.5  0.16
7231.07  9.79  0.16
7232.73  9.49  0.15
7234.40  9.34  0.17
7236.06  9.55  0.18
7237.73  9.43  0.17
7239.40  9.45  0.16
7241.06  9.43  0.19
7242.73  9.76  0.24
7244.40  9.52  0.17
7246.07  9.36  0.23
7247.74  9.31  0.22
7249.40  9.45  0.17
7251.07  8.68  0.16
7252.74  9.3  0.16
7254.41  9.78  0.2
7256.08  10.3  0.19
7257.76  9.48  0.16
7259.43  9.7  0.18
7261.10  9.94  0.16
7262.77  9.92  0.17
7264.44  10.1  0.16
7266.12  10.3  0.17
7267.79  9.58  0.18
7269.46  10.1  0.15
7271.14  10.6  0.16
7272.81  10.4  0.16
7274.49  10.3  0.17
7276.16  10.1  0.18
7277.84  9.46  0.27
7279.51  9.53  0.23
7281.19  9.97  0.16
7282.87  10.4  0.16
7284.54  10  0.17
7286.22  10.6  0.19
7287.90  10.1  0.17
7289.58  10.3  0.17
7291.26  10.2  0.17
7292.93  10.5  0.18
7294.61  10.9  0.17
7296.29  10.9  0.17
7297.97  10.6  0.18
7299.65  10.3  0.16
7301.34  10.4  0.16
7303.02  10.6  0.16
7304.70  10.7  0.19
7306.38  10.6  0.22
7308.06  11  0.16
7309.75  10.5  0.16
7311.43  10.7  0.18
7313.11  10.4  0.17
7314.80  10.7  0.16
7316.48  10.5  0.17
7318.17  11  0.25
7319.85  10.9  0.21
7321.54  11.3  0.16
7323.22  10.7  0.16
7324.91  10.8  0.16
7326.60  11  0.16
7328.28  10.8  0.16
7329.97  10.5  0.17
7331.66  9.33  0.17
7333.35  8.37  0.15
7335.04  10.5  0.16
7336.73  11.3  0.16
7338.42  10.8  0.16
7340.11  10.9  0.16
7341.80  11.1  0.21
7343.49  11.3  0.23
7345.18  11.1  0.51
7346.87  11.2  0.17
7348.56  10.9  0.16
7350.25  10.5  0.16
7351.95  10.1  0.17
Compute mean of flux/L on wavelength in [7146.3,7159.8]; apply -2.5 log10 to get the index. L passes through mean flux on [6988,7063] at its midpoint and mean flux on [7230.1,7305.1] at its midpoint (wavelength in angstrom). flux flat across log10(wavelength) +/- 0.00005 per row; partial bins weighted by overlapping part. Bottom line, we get 0.24 mag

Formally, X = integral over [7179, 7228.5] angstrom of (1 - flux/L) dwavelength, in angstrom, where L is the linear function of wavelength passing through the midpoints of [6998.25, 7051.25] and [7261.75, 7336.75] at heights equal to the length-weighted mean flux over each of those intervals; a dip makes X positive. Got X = 4.5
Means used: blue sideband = 7.97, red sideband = 10.4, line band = 8.68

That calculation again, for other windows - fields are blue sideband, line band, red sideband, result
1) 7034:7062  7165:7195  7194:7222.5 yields 1.08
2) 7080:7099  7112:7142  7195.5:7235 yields 2.24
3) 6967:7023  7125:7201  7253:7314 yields 7.20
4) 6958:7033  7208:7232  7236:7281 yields 1.41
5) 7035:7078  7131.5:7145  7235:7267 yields 3.47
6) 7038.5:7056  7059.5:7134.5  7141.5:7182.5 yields 3.96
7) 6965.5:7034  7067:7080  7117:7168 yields -2.37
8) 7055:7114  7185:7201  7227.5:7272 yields 0.71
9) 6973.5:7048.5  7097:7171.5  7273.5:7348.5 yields 7.23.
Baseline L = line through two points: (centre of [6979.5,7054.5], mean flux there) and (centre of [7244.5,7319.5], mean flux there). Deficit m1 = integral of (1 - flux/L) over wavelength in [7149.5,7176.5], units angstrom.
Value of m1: 3.8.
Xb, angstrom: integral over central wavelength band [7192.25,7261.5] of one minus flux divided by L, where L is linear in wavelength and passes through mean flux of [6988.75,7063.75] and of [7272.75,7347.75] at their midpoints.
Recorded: 5.3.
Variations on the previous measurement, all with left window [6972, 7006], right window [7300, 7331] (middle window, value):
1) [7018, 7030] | -0.83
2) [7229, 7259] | 1.08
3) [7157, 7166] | 0.75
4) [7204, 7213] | 1.17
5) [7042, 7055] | -4.62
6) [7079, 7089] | -1.66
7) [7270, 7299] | 0.16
